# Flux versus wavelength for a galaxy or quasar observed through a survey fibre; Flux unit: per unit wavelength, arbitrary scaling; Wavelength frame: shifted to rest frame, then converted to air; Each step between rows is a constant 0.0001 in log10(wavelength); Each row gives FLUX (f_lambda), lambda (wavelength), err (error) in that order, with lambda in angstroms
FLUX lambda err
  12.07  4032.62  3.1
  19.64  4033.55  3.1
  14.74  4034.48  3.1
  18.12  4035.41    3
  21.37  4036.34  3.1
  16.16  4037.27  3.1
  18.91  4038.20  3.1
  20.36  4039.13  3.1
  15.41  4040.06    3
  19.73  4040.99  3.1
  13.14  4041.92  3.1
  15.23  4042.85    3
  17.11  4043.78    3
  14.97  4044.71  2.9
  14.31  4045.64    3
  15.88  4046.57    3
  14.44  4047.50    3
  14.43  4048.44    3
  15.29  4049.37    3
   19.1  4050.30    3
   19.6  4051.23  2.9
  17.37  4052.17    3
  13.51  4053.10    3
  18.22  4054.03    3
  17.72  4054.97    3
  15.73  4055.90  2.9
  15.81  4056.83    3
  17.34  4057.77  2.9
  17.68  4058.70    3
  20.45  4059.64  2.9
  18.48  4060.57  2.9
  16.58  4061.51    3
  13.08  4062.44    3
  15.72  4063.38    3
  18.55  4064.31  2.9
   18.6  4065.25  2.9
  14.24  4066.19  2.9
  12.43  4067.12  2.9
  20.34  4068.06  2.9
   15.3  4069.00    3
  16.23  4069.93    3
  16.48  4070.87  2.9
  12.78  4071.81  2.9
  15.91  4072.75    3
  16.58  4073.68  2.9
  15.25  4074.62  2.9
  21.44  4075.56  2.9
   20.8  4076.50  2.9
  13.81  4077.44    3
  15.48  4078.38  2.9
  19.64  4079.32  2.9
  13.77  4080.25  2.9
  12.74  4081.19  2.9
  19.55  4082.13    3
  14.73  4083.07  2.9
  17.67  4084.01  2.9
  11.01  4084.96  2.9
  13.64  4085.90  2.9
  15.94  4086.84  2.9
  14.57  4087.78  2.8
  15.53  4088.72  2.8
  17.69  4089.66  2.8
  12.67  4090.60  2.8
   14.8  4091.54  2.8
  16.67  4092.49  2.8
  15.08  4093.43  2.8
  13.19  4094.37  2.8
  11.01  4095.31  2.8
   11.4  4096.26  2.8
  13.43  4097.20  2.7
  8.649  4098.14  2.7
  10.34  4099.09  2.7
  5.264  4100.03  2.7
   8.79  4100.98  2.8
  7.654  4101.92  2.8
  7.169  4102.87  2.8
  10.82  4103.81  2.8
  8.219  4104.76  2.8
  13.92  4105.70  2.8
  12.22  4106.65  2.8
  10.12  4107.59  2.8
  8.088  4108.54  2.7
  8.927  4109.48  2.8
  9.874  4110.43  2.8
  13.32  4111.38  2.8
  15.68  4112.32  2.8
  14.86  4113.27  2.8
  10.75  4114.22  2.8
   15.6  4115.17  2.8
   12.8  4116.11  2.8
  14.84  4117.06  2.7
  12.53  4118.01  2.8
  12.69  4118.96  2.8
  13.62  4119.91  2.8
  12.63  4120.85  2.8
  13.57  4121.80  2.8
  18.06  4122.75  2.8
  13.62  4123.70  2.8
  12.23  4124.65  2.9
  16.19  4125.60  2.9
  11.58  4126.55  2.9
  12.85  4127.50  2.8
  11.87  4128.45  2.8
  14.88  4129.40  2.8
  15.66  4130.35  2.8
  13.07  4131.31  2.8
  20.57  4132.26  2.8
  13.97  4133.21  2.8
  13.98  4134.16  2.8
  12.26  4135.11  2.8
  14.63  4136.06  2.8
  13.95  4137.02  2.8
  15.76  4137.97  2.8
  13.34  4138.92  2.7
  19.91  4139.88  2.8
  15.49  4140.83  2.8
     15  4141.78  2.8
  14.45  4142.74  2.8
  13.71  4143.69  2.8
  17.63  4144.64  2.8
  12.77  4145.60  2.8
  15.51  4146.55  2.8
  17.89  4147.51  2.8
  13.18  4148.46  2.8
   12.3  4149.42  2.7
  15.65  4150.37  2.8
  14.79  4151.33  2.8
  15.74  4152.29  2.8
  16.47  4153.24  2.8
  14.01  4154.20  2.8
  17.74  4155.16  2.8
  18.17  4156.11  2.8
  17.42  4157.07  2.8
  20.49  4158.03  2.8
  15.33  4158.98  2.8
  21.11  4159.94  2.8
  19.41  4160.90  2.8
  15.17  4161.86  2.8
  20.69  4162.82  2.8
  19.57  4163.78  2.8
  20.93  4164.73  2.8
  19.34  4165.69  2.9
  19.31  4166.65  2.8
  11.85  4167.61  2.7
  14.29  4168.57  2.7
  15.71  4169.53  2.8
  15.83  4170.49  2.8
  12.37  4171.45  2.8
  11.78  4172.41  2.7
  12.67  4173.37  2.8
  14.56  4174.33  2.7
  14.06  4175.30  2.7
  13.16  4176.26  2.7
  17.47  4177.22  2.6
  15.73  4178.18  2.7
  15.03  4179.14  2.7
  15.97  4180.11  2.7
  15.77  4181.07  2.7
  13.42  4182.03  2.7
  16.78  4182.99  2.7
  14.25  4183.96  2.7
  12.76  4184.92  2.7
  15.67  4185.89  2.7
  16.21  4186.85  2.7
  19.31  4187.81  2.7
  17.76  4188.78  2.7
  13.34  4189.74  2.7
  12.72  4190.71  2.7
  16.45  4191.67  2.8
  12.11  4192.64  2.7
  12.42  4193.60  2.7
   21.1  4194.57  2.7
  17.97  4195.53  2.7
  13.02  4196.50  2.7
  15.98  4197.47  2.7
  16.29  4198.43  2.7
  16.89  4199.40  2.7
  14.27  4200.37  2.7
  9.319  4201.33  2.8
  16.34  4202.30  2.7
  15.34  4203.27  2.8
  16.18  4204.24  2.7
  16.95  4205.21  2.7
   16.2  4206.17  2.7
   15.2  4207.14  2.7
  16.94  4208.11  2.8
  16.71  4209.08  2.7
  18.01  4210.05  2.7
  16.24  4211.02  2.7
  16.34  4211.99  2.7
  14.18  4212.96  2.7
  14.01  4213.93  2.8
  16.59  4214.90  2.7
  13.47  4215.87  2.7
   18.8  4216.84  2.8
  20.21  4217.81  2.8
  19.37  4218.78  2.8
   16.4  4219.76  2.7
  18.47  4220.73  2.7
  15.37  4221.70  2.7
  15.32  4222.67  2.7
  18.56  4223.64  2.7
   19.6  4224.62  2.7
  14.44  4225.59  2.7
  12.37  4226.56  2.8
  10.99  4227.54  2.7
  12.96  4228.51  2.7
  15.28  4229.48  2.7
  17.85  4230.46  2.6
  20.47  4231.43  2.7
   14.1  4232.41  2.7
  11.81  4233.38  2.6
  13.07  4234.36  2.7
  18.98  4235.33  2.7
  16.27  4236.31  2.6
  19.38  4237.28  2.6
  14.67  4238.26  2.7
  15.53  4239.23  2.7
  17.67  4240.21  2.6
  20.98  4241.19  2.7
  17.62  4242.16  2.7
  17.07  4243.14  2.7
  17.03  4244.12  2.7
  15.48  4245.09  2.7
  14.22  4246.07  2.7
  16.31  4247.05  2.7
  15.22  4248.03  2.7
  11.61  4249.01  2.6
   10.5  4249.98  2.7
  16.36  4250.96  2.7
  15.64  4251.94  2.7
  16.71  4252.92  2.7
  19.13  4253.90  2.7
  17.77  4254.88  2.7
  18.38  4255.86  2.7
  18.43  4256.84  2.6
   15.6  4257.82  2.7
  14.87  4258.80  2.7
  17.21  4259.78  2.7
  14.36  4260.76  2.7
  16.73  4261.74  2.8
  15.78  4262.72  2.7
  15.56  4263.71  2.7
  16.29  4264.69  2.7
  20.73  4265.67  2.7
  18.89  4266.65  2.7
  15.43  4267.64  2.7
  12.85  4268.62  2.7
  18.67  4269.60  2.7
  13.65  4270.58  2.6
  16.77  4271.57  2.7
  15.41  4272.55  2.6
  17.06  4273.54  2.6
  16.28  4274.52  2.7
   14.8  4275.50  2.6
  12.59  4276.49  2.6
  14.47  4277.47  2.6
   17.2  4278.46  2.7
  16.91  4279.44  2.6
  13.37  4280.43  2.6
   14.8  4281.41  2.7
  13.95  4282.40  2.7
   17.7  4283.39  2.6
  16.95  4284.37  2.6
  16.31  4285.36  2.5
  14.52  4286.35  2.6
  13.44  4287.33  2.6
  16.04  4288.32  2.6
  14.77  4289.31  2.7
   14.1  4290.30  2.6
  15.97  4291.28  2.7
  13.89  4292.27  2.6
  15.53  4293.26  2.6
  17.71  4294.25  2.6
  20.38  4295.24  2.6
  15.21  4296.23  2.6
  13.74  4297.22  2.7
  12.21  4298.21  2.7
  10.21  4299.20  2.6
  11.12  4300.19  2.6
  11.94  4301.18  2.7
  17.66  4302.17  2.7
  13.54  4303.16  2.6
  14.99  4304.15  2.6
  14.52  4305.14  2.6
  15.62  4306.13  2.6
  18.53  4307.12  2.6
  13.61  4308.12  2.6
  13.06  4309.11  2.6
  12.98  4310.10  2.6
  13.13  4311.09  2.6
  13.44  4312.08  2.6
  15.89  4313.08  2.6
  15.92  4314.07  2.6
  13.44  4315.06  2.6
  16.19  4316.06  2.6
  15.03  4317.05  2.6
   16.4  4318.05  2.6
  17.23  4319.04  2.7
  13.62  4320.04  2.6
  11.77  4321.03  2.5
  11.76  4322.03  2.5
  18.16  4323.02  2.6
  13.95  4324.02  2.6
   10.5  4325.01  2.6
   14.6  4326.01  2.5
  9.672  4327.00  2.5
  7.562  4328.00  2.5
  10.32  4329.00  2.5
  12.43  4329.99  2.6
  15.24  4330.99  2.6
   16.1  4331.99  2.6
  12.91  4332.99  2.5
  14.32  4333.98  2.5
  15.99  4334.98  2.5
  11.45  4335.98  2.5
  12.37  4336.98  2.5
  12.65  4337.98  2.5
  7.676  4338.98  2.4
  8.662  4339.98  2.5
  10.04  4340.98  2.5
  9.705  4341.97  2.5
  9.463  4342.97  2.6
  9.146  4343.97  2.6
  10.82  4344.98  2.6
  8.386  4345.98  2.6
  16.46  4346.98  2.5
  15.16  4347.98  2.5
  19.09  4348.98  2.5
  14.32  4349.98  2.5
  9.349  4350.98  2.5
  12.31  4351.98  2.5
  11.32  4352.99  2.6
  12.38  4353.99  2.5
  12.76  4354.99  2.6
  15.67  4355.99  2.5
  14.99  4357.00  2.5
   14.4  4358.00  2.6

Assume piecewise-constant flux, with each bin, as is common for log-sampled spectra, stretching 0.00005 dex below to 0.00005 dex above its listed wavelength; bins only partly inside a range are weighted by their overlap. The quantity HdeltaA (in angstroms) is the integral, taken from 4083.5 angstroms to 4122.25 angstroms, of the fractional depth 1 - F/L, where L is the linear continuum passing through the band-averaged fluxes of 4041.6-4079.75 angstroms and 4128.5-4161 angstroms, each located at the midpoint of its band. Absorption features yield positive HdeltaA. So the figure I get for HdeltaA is 8.9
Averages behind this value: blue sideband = 16.5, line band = 12.4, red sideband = 15.7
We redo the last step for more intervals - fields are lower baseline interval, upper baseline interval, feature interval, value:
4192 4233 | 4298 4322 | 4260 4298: -2.5 angstroms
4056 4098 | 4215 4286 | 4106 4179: 4.6 angstroms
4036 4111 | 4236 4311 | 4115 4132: 1.4 angstroms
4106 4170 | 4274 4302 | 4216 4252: -2.8 angstroms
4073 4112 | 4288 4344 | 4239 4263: -4.9 angstroms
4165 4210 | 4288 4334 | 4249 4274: -2.8 angstroms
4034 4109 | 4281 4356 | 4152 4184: -3.8 angstroms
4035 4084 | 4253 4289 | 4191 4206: 0.8 angstroms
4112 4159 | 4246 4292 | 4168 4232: -1.2 angstroms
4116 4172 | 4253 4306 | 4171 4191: 0.9 angstroms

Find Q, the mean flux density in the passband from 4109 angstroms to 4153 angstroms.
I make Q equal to 14.2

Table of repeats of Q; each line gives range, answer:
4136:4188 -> 15.8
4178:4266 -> 16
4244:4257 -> 15.8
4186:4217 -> 15.7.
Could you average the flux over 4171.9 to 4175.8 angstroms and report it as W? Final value 13.2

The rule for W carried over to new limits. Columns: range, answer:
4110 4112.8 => 13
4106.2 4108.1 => 11.1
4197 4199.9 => 16.4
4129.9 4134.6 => 15.4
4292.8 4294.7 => 16.6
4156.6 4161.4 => 18.7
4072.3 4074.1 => 16.3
